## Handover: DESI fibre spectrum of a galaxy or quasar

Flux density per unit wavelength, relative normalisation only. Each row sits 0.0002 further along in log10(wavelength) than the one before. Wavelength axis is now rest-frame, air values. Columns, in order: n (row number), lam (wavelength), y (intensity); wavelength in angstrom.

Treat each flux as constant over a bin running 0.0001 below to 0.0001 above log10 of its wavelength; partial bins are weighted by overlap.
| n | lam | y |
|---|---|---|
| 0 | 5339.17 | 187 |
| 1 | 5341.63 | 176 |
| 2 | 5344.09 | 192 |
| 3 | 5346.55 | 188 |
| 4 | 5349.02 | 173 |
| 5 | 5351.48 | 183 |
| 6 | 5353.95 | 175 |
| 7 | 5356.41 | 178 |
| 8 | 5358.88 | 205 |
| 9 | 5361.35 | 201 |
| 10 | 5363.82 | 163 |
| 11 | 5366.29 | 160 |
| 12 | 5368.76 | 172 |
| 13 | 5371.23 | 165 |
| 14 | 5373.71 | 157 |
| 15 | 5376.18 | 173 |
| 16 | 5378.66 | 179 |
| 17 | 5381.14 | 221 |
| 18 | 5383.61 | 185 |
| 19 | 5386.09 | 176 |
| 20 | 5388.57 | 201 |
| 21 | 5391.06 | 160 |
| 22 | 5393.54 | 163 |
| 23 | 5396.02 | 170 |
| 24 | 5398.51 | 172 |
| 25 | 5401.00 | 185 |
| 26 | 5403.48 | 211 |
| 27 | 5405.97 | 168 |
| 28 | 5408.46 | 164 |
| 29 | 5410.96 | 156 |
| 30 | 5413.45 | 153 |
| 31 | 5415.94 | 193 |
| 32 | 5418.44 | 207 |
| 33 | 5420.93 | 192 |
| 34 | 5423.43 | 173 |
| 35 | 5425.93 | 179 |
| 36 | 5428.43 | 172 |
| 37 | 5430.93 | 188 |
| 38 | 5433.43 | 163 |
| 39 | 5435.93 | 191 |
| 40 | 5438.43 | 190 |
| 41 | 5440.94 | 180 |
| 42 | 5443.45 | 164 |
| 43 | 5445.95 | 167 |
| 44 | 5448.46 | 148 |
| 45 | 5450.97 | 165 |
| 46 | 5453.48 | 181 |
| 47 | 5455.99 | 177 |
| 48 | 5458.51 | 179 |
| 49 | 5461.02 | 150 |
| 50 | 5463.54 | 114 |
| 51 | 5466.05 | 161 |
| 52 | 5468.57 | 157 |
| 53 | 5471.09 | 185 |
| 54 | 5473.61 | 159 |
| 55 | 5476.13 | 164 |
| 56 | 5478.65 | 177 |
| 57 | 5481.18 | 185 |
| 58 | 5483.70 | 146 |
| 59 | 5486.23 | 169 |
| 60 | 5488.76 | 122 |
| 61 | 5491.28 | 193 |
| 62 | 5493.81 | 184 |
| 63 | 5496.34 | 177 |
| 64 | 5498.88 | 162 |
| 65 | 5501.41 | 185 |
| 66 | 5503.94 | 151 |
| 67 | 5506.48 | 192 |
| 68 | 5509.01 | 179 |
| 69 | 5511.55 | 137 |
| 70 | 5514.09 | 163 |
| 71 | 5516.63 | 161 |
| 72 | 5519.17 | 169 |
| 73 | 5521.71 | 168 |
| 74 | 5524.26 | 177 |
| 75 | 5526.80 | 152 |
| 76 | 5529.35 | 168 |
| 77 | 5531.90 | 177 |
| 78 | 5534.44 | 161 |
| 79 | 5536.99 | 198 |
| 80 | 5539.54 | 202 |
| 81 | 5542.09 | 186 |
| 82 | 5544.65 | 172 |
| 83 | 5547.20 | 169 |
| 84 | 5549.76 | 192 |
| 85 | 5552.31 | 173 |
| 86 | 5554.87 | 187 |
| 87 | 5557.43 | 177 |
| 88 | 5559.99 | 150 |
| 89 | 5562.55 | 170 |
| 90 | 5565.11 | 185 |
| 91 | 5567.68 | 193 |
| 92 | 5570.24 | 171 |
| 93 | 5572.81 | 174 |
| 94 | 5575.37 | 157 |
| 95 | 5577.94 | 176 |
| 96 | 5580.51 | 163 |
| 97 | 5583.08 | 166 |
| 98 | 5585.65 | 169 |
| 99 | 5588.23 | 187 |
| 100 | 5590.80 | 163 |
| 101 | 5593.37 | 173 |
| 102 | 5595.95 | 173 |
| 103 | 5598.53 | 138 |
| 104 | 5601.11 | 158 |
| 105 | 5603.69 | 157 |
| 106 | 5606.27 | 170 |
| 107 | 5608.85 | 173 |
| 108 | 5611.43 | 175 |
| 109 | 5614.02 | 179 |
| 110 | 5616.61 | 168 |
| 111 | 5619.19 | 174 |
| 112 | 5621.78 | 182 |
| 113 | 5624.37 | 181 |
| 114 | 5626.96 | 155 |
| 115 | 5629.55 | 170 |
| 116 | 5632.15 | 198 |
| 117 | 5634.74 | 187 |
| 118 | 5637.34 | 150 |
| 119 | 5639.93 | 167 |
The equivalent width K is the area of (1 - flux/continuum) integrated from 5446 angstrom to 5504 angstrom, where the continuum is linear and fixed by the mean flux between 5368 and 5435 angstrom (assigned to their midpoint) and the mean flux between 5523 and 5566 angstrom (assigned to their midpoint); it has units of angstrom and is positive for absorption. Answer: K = 3.87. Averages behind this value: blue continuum 178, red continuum 176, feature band 165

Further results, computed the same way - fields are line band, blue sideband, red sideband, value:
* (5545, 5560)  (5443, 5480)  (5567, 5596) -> -0.62 angstrom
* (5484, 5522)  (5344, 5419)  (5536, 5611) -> 1.77 angstrom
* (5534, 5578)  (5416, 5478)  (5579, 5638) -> -1.83 angstrom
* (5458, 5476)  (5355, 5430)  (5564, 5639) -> 1.89 angstrom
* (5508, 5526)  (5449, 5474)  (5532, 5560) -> 1.01 angstrom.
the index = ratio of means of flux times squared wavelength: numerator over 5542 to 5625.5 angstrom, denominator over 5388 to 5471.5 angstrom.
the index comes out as 1.05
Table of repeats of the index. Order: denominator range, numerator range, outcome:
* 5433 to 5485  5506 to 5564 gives 1.07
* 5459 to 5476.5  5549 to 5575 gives 1.17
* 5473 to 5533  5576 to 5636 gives 1.06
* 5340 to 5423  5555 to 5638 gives 1.03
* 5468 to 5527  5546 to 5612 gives 1.05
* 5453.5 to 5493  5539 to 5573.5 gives 1.12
